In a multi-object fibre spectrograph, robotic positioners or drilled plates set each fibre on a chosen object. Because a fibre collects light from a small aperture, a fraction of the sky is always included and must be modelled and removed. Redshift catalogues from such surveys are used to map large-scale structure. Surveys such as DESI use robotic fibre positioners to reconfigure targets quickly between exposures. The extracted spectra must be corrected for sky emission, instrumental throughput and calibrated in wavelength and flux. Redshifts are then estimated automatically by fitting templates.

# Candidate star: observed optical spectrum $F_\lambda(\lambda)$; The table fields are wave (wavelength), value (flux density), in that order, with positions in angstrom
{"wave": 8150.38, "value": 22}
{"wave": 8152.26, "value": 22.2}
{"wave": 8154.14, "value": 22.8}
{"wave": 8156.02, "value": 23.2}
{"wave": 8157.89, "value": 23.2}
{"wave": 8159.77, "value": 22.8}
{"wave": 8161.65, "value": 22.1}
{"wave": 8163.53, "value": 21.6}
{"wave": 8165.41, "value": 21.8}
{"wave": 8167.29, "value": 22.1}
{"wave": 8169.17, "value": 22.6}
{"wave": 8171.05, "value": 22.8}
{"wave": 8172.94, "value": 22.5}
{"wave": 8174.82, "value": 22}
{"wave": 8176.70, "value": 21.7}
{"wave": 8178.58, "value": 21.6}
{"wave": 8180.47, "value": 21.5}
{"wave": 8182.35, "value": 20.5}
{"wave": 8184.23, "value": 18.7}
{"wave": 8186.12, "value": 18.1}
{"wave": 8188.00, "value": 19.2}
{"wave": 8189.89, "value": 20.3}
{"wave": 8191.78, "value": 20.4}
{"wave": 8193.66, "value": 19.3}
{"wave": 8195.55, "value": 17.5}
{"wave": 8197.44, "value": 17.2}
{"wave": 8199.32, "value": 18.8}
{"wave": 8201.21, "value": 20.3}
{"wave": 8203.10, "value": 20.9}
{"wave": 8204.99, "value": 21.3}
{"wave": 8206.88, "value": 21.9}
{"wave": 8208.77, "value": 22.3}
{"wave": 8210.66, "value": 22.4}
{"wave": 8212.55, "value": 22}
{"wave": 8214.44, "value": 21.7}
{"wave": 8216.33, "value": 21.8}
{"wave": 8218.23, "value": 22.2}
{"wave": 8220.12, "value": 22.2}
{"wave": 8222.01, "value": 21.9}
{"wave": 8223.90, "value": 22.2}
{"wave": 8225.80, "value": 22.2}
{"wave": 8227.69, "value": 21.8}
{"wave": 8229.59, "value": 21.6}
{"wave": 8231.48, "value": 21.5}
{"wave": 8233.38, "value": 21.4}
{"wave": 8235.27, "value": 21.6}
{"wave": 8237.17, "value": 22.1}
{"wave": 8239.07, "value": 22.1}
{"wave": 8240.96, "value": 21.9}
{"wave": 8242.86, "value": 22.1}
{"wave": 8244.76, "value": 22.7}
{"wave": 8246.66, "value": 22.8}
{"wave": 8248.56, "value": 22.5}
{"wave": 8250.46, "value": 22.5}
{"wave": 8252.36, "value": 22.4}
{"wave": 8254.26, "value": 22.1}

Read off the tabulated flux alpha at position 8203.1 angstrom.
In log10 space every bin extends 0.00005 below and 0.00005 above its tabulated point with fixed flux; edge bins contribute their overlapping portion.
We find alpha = 20.9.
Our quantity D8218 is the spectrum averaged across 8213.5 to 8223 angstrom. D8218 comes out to 22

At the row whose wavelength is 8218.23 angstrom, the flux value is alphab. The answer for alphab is 22.2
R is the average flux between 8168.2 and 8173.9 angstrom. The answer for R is 22.6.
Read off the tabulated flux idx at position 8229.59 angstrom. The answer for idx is 21.6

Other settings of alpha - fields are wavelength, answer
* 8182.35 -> 20.5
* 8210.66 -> 22.4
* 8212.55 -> 22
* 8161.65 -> 22.1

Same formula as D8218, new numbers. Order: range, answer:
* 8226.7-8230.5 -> 21.7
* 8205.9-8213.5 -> 22.2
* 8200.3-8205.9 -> 20.8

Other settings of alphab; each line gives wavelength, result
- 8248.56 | 22.5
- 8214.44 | 21.7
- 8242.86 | 22.1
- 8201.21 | 20.3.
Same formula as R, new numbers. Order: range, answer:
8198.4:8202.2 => 19.6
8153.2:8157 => 23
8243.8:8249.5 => 22.6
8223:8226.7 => 22.2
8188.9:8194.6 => 20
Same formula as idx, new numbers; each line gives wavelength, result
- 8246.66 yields 22.8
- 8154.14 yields 22.8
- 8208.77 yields 22.3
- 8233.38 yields 21.4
